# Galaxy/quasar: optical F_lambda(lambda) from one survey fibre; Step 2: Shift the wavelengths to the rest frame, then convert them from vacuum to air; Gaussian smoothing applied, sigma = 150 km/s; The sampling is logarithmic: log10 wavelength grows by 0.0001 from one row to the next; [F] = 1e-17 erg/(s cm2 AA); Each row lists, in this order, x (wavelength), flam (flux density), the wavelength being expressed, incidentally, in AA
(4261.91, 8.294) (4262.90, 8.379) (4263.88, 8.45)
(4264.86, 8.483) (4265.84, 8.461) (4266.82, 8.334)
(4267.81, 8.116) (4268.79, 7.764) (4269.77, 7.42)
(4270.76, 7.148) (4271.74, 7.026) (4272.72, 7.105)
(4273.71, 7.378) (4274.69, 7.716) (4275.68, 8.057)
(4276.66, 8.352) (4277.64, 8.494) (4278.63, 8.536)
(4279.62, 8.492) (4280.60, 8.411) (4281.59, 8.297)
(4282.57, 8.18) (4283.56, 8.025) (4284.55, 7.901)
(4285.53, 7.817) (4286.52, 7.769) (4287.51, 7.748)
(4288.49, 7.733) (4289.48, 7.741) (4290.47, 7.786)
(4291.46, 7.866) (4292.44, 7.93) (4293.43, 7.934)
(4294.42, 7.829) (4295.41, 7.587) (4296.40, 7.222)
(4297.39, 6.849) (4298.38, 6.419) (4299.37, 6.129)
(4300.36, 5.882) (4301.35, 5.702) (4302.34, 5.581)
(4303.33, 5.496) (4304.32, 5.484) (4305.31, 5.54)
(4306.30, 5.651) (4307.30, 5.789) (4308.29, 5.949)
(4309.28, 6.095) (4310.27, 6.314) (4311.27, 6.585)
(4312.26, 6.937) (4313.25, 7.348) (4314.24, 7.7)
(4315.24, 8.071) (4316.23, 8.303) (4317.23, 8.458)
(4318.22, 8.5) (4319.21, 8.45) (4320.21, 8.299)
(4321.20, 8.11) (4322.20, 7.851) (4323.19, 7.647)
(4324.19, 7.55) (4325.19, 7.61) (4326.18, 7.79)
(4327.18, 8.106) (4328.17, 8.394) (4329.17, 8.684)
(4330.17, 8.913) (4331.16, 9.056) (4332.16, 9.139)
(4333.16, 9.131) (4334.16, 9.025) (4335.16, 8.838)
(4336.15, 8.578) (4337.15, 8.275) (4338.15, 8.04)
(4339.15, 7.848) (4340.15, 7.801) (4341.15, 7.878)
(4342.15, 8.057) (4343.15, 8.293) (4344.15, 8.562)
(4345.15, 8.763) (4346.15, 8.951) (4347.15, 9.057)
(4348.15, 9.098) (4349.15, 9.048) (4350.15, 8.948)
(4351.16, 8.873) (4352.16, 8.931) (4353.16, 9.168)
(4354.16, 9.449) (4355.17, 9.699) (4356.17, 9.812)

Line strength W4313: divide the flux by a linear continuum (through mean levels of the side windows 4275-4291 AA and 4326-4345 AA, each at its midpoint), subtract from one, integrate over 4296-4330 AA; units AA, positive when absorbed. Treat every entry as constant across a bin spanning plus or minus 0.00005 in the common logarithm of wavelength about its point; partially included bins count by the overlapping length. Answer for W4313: 5.0 AA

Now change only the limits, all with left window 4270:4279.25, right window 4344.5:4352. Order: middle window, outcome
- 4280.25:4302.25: 1.6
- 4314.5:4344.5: 1.2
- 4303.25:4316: 2.9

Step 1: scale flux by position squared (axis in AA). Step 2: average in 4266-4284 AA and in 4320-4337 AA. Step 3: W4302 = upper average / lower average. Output 1.08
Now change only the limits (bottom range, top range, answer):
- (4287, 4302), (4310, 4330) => 1.11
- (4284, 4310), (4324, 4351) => 1.27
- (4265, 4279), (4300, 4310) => 0.74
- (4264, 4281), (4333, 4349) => 1.10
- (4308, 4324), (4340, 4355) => 1.18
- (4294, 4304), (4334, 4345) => 1.31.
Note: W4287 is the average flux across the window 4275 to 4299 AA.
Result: 7.86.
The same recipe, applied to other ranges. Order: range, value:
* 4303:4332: 7.44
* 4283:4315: 6.9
